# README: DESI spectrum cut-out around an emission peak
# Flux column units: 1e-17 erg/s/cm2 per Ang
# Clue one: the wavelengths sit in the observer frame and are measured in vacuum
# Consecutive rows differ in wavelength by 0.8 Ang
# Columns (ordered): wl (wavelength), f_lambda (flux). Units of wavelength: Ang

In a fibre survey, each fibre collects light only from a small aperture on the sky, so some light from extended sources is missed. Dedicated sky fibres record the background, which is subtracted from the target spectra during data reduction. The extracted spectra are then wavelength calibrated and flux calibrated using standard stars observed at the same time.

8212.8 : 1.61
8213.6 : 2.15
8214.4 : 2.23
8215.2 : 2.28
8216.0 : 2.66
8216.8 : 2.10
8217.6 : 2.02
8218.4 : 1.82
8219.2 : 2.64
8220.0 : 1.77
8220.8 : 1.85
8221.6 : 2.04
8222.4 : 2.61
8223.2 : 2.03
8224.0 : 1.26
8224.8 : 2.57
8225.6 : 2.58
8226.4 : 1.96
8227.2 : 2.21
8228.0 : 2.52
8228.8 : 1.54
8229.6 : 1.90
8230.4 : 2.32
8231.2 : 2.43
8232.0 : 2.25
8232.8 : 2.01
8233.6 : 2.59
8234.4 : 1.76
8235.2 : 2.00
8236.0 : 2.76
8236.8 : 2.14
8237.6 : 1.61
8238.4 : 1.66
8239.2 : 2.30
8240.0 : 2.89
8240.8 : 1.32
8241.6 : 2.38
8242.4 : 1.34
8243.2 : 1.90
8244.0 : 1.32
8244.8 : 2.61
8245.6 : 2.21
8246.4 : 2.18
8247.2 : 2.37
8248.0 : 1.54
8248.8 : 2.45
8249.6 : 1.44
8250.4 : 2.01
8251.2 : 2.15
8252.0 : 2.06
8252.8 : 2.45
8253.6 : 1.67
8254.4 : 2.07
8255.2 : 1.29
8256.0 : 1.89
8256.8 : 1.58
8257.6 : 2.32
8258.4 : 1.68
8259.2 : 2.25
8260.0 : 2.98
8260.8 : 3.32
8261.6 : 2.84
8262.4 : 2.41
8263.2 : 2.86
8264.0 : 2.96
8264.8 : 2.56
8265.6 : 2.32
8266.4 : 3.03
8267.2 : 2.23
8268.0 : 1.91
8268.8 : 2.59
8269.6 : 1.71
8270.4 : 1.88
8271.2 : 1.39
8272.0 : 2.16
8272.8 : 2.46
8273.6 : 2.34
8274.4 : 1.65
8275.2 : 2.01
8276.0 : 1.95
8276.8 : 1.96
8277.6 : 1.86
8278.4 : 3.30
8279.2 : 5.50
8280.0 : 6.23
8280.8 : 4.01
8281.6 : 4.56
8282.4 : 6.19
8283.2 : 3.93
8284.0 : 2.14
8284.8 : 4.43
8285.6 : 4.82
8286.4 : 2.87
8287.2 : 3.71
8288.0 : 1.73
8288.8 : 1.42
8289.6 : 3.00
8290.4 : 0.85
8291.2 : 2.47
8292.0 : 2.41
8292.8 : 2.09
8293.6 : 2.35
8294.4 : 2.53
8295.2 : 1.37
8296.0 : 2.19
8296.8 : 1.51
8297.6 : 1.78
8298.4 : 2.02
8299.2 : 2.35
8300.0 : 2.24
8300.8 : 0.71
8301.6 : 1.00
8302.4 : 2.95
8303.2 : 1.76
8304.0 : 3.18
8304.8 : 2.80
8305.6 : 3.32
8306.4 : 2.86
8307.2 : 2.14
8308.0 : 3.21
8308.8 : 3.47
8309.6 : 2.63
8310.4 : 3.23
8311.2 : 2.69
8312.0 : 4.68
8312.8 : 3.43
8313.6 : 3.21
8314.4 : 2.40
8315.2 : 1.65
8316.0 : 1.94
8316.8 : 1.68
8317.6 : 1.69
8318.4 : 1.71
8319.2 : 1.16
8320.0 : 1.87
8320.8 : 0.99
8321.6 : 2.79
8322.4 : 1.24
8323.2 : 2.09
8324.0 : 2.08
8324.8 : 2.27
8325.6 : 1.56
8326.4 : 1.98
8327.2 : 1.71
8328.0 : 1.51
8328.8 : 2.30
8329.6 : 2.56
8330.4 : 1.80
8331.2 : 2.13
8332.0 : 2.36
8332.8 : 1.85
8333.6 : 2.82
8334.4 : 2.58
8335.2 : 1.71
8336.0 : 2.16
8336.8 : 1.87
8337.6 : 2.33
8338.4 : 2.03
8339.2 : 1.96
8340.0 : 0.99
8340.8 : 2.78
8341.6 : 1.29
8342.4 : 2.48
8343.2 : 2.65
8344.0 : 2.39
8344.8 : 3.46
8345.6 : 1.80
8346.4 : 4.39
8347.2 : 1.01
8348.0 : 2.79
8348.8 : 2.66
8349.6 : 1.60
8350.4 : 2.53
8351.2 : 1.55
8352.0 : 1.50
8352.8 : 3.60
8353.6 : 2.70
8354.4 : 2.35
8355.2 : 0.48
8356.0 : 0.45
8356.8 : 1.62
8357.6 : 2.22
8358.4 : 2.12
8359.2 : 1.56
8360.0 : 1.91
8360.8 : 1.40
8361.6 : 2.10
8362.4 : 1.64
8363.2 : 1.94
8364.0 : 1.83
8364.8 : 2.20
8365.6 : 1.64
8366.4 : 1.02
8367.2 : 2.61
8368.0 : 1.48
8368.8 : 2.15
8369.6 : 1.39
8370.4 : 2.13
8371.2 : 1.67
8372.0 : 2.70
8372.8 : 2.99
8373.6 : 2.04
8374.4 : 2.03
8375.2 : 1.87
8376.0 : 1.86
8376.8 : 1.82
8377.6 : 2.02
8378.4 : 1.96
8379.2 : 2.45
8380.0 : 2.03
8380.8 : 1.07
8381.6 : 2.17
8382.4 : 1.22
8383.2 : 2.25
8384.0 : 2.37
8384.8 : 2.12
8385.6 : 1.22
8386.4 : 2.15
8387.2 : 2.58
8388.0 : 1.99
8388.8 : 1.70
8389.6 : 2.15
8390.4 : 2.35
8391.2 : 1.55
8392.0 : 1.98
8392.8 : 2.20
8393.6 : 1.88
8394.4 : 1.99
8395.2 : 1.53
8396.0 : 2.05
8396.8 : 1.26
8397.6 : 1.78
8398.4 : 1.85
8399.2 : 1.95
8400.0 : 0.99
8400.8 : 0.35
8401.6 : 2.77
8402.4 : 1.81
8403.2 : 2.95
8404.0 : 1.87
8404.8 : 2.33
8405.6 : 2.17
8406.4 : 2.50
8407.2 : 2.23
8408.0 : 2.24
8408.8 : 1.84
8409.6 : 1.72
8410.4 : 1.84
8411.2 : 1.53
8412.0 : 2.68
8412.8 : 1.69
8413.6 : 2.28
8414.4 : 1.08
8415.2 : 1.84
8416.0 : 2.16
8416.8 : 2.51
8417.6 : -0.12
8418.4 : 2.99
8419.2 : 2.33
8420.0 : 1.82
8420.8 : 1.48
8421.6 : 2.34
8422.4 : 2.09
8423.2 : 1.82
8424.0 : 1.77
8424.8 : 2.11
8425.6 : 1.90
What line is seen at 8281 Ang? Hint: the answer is H-alpha 6563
